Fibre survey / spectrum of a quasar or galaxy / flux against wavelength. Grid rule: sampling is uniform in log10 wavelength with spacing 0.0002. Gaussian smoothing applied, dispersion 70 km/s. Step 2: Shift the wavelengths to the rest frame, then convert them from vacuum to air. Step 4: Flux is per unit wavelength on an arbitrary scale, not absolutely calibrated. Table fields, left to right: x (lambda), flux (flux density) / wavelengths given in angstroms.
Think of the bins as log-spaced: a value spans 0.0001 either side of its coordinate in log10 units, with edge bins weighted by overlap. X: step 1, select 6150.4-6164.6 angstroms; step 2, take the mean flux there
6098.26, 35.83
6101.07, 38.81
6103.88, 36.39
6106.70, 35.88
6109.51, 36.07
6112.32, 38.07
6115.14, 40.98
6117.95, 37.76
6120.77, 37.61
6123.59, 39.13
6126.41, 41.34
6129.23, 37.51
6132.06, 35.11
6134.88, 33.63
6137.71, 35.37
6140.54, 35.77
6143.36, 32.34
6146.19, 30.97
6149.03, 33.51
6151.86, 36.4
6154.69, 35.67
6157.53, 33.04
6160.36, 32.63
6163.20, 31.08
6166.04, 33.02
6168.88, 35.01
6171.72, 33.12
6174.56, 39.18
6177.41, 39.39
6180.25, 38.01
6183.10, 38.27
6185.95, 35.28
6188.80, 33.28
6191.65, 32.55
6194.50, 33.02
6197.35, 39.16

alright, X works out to 33.8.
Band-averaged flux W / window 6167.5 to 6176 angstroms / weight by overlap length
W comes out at 35.8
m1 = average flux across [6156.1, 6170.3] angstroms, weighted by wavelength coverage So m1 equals 33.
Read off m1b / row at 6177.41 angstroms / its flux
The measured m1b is 39.39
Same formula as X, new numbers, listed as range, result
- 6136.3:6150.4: 33.6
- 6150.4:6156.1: 36.1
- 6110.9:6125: 38.7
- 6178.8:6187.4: 37.2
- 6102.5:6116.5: 37.5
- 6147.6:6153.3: 34.9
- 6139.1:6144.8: 34.1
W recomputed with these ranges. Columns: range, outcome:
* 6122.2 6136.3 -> 37.3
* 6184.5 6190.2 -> 34.3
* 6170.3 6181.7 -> 37.4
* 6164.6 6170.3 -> 34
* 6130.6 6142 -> 35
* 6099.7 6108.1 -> 37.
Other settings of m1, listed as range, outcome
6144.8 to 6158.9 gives 33.9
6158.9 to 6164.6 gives 31.9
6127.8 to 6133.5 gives 36.3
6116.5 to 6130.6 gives 38.7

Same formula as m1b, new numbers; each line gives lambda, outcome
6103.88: 36.39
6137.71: 35.37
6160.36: 32.63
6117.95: 37.76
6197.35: 39.16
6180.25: 38.01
